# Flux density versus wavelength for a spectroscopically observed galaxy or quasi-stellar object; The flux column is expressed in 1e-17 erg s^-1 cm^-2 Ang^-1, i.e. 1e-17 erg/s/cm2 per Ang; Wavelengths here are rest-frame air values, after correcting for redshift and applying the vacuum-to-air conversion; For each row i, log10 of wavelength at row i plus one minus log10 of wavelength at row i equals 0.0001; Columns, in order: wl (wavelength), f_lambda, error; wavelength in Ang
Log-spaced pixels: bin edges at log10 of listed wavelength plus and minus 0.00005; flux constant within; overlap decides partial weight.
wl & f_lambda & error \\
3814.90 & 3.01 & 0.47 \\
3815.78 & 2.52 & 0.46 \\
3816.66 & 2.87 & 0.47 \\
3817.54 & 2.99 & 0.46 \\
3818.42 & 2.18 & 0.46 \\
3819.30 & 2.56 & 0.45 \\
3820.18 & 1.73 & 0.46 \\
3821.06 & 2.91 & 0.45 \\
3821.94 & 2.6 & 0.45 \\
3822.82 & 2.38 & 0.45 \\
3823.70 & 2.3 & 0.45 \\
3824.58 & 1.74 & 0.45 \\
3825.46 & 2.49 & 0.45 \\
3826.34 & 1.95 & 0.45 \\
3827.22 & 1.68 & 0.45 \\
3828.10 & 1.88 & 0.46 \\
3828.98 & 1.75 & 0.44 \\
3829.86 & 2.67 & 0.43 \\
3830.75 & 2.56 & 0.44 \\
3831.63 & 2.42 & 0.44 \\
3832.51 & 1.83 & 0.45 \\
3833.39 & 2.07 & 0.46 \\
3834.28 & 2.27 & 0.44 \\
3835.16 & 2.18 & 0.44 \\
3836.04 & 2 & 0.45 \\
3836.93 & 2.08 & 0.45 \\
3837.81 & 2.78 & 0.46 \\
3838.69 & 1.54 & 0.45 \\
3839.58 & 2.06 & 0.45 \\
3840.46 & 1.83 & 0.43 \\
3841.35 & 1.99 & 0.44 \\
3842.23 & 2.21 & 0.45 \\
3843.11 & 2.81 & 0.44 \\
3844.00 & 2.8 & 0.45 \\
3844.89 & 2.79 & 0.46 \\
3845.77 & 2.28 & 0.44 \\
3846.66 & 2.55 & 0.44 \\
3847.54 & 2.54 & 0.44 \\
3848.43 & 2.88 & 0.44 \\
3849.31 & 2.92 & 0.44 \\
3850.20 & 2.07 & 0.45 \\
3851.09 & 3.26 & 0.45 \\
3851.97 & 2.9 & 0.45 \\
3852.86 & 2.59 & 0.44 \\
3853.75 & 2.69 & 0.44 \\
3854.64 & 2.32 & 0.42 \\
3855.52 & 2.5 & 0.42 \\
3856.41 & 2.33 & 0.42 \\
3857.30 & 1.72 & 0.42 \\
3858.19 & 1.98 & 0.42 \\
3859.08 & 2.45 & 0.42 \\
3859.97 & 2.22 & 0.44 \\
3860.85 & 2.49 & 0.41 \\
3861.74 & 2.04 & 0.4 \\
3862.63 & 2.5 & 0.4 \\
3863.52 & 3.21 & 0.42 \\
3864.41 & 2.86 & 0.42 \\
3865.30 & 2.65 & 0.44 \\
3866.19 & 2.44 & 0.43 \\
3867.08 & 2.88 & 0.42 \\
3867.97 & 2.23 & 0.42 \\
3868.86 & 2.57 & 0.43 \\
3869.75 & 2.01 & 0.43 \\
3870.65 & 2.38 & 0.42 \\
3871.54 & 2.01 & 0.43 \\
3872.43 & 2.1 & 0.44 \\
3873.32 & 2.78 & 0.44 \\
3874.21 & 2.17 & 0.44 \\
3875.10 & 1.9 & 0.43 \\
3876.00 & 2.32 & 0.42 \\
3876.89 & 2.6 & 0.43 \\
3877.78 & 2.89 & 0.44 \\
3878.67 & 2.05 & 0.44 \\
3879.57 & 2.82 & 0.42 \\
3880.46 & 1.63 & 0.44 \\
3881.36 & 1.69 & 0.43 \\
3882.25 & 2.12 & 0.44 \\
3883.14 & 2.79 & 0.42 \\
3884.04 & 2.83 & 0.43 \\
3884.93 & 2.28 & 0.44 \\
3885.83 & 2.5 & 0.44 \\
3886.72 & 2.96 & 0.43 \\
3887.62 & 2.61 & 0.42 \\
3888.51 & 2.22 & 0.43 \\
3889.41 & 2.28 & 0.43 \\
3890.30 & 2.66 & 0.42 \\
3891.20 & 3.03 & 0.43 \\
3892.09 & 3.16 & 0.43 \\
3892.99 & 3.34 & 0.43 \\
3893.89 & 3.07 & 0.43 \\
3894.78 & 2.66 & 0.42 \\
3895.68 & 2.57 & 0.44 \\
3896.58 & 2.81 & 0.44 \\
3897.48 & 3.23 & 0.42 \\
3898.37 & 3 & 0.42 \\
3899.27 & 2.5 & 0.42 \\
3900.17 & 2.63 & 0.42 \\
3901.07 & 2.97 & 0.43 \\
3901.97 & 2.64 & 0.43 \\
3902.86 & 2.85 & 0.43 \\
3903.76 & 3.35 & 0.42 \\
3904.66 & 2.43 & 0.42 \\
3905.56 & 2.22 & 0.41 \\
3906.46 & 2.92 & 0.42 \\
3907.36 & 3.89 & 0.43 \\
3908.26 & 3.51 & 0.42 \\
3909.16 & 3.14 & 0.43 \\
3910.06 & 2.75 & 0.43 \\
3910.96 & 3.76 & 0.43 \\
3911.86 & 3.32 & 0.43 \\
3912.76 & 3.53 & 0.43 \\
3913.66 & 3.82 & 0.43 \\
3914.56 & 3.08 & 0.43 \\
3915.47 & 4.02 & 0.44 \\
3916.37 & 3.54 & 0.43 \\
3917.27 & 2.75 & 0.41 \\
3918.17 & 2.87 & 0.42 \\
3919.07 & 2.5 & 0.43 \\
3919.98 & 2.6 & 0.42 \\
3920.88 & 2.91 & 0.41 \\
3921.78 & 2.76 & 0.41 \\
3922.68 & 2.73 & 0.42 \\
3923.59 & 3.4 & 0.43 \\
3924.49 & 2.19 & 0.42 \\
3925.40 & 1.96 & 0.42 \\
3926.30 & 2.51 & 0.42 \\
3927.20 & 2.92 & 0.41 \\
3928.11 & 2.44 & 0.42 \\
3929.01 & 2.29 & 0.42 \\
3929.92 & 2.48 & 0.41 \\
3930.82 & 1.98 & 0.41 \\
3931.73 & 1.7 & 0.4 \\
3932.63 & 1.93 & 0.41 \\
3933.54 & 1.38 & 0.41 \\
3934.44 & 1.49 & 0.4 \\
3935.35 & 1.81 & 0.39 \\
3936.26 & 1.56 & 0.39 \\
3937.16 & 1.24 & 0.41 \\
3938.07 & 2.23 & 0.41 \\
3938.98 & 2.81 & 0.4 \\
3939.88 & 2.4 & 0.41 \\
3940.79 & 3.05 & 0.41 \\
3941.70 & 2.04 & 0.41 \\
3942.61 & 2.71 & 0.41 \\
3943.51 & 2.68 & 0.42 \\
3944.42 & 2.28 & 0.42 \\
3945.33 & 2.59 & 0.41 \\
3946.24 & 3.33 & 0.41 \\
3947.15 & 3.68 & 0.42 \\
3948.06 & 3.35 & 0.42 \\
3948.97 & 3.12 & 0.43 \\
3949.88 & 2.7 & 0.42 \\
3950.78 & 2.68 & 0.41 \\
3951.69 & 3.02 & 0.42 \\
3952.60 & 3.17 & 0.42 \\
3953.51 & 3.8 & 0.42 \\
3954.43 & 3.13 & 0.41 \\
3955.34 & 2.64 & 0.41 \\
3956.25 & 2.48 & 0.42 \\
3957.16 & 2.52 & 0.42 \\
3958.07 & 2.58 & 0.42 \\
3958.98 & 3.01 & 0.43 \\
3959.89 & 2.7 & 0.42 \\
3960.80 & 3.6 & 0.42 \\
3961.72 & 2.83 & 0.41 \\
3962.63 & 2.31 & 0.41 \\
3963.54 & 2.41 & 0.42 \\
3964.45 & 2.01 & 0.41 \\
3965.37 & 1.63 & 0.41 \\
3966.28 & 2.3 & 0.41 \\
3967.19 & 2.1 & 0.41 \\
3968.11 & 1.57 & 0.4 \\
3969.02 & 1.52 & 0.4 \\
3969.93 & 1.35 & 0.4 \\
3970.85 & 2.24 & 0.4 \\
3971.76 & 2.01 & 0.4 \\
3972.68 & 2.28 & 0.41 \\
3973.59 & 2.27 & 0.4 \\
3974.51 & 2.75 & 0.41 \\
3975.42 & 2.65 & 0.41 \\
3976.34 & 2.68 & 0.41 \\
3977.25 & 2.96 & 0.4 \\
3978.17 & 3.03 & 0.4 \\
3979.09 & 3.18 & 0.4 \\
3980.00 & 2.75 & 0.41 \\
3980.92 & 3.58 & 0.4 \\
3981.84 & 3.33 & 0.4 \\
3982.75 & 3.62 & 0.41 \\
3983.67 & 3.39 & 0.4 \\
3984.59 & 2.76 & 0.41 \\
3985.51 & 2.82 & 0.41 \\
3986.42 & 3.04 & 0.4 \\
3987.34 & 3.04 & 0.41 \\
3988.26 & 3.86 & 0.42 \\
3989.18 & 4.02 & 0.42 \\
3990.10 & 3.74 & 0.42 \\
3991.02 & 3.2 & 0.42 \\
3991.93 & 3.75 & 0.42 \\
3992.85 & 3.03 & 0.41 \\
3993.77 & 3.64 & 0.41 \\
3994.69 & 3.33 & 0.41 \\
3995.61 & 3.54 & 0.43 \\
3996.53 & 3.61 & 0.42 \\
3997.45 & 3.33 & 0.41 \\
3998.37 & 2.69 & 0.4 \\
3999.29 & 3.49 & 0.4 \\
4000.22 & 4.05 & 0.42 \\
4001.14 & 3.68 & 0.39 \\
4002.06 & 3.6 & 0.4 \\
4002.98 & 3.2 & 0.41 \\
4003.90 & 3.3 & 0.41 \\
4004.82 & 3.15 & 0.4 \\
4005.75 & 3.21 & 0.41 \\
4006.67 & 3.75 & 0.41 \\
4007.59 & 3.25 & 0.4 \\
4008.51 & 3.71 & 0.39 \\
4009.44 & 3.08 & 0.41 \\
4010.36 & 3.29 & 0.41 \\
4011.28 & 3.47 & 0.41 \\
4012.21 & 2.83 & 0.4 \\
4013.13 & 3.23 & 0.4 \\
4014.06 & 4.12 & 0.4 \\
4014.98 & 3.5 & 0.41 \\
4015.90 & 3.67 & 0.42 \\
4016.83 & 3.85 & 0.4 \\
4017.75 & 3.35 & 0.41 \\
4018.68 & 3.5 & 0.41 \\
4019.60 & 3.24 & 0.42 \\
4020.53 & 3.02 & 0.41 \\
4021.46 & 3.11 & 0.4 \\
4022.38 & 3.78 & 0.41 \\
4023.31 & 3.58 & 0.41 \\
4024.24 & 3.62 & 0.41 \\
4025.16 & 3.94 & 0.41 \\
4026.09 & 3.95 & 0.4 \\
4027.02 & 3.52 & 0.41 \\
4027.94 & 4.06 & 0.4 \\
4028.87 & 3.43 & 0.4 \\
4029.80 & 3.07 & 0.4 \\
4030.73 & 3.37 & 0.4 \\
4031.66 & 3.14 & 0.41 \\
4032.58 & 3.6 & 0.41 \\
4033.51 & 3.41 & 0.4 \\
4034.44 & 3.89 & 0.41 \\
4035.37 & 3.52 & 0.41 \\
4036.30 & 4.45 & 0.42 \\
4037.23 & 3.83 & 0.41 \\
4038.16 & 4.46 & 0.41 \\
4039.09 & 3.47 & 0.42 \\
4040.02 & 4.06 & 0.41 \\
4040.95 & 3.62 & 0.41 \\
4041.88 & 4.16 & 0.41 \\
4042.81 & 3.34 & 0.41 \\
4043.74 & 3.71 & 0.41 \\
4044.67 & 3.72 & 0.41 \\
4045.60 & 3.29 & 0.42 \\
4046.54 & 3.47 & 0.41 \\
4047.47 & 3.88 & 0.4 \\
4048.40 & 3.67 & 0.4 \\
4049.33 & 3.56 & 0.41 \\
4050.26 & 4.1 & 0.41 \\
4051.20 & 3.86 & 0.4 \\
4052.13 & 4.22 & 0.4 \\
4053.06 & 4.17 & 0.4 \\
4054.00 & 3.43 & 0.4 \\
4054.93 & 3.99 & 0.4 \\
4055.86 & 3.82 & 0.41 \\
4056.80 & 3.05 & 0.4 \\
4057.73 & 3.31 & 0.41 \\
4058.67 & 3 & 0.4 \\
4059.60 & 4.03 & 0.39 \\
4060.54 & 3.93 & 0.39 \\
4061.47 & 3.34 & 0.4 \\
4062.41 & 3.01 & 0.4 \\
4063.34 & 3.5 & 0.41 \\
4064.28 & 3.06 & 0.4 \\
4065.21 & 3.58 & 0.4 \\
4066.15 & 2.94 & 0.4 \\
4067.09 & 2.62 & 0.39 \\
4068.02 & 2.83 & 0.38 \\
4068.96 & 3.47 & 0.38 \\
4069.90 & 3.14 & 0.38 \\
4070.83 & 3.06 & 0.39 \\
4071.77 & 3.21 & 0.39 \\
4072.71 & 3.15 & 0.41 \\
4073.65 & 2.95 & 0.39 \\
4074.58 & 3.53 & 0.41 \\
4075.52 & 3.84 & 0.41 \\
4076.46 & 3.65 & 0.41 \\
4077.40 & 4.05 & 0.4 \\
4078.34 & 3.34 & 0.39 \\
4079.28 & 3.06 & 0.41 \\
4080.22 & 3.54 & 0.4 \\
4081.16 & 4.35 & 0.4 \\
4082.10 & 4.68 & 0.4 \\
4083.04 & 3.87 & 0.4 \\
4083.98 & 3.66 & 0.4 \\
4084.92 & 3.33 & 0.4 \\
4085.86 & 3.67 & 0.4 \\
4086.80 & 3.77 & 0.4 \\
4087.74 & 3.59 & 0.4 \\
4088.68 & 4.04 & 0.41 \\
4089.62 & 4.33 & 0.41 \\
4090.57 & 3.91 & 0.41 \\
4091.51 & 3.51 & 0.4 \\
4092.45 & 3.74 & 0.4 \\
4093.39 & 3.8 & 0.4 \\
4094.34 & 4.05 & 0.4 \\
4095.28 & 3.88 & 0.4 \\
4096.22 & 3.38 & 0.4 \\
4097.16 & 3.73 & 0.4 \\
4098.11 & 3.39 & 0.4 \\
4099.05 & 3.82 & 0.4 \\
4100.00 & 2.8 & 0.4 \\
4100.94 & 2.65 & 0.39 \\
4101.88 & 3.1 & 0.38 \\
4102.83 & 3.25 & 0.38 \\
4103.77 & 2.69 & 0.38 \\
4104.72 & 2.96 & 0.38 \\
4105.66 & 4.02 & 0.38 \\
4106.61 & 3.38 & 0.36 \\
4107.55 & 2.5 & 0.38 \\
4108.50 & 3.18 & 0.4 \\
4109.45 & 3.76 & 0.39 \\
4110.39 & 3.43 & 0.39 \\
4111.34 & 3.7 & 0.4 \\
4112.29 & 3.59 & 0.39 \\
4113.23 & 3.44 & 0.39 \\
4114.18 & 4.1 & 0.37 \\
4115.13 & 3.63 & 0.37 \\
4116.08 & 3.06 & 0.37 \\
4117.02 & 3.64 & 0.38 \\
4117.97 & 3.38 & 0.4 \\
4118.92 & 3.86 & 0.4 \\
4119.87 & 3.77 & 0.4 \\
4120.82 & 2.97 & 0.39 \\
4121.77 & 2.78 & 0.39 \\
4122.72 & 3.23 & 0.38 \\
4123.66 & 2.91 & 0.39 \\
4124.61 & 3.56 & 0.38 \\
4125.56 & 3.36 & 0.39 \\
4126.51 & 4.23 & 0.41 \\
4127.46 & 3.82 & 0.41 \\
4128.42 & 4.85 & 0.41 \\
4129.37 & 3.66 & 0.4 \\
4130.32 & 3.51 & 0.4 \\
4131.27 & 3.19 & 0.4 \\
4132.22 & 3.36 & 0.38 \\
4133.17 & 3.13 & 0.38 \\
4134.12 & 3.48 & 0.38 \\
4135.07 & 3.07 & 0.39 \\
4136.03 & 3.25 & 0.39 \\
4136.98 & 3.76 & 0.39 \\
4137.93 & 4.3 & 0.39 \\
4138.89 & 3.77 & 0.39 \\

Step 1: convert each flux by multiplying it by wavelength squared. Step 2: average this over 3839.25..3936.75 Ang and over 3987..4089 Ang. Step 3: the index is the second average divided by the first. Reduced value 1.48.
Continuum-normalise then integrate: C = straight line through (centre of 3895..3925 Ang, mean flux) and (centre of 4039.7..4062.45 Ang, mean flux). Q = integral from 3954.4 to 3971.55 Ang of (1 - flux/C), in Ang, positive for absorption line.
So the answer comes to 4.81 Ang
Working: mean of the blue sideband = 3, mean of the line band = 2.34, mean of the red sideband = 3.68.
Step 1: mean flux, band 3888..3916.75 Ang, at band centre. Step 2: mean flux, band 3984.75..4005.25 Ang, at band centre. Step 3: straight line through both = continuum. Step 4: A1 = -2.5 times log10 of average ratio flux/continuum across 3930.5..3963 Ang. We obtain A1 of 0.241 mag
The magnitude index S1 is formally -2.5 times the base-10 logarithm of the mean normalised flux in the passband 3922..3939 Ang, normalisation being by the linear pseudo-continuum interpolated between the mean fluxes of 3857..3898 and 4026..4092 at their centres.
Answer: 0.29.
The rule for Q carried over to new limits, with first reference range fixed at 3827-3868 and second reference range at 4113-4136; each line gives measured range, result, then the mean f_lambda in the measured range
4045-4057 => -2.1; 3.75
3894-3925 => -4.3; 2.99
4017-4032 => -1.9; 3.49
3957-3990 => 2.2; 2.7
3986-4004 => -2.9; 3.46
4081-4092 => -1.8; 3.88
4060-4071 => 0.1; 3.22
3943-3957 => -0.9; 2.97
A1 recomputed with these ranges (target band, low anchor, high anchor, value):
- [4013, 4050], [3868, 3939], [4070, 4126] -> -0.14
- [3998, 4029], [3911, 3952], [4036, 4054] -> 0.01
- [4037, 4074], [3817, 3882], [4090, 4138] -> -0.10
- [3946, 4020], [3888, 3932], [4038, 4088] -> 0.05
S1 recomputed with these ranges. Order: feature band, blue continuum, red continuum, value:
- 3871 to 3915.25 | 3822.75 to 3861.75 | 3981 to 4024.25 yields -0.03 mag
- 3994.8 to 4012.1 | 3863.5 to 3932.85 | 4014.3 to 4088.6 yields -0.03 mag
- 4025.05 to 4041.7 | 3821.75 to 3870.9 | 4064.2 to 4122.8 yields -0.16 mag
